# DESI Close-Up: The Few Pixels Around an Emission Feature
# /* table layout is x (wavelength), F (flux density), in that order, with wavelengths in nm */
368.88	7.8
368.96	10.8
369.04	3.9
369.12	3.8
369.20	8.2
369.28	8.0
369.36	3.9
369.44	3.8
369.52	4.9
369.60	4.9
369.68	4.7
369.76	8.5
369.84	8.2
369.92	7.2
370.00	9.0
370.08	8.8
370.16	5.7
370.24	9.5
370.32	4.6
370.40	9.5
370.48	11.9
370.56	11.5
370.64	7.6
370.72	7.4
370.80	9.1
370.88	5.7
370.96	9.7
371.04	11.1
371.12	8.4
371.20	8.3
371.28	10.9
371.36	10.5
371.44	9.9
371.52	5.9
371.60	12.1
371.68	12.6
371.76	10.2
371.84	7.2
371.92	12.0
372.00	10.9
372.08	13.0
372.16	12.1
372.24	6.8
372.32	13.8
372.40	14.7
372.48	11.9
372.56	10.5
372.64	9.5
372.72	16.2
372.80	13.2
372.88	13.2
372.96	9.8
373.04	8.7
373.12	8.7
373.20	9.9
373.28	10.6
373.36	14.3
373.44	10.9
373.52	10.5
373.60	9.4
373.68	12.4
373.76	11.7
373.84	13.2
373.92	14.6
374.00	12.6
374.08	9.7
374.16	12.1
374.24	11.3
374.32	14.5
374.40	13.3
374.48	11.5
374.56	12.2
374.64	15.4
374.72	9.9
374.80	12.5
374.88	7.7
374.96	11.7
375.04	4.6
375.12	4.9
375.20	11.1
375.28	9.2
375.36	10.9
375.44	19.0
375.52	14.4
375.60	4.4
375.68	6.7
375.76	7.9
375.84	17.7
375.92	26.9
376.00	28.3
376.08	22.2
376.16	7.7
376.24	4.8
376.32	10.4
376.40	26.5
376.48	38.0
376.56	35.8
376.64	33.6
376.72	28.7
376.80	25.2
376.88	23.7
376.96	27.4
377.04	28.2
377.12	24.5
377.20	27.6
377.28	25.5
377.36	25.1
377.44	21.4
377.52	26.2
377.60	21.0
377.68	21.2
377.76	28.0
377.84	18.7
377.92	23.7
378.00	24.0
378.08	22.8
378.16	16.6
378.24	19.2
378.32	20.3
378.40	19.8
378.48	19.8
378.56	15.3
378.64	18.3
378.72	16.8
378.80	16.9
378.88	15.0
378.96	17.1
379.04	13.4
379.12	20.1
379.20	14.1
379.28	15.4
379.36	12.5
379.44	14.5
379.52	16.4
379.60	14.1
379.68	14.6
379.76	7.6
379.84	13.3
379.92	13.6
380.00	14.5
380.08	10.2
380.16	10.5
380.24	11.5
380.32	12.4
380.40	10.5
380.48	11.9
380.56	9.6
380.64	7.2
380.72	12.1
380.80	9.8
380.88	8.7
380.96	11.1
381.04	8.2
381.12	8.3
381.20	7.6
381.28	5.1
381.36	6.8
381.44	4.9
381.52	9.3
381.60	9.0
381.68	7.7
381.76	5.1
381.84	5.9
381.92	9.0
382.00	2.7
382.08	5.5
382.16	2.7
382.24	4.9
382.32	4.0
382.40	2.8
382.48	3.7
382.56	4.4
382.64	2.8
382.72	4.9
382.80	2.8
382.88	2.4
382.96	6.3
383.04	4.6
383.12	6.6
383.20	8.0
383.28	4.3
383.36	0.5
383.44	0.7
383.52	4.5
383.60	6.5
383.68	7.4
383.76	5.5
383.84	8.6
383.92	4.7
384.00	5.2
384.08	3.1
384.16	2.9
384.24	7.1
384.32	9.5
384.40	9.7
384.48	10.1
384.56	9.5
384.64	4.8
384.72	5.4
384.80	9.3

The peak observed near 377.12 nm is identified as Lyman alpha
